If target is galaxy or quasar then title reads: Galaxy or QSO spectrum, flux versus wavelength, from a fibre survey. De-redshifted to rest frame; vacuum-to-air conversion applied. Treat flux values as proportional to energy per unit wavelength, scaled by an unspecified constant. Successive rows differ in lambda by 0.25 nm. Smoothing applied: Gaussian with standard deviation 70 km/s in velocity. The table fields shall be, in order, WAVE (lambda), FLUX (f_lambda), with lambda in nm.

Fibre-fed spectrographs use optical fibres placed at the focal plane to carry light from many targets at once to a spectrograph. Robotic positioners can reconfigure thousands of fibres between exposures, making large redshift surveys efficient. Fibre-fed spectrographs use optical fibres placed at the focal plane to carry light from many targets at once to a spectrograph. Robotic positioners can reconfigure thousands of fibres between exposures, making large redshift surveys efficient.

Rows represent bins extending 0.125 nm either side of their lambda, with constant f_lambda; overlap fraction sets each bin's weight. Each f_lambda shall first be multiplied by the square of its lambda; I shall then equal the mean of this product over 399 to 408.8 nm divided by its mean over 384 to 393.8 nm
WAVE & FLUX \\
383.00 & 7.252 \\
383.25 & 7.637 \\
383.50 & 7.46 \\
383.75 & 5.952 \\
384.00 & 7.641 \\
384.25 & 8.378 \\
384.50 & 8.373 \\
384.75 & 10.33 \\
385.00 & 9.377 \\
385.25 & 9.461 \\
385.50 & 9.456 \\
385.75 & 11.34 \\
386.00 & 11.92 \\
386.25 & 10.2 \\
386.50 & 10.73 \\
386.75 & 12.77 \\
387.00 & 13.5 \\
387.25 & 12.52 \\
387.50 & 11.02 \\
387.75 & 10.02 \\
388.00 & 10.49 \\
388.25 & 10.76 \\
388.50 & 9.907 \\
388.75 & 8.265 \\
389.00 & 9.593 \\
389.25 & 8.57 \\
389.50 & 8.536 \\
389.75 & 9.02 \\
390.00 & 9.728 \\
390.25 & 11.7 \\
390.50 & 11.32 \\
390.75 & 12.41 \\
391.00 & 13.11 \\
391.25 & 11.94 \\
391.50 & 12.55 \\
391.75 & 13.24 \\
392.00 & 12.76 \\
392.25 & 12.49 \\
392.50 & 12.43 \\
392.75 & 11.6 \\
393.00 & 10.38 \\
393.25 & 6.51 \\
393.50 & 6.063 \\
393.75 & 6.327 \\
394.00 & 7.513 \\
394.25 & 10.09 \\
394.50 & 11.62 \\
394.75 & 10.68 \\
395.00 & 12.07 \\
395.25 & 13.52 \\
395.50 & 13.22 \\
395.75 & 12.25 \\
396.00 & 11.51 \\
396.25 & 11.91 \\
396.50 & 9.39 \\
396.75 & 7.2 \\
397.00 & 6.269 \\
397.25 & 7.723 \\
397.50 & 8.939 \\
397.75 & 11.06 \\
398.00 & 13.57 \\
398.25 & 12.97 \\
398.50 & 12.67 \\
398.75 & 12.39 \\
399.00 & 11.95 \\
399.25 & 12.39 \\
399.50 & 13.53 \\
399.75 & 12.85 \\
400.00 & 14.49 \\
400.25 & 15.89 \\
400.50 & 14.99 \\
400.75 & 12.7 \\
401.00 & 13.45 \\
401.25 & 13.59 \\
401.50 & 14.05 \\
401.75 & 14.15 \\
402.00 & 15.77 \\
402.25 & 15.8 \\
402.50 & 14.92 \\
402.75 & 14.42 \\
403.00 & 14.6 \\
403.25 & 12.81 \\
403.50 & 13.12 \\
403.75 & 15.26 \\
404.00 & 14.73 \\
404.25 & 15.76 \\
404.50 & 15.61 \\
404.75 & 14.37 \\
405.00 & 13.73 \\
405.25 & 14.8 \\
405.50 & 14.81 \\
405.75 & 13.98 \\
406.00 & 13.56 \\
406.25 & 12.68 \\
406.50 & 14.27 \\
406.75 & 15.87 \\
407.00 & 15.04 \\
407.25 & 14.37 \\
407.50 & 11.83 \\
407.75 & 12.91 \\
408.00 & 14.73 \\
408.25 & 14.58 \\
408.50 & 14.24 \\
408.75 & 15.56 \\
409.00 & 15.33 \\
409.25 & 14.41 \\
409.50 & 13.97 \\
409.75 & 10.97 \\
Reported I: 1.46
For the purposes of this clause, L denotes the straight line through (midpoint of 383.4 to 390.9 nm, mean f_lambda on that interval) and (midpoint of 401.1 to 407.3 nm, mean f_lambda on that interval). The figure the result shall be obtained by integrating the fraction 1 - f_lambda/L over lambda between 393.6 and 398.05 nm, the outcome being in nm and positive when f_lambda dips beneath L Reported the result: 0.76 nm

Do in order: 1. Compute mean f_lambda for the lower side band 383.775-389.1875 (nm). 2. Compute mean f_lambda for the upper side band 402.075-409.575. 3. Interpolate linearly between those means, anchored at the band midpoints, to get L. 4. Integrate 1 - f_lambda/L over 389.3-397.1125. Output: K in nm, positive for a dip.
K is 0.68 nm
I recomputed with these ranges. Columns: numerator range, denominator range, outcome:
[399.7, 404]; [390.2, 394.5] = 1.40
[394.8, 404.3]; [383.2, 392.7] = 1.30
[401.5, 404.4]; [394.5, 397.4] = 1.44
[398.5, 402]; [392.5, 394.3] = 1.65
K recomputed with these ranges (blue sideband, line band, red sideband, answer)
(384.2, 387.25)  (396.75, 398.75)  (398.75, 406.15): 0.43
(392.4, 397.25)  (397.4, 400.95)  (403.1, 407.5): -0.34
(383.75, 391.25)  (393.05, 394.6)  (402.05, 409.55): 0.48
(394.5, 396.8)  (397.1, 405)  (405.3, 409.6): -0.48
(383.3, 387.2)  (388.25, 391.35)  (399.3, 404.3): 0.20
